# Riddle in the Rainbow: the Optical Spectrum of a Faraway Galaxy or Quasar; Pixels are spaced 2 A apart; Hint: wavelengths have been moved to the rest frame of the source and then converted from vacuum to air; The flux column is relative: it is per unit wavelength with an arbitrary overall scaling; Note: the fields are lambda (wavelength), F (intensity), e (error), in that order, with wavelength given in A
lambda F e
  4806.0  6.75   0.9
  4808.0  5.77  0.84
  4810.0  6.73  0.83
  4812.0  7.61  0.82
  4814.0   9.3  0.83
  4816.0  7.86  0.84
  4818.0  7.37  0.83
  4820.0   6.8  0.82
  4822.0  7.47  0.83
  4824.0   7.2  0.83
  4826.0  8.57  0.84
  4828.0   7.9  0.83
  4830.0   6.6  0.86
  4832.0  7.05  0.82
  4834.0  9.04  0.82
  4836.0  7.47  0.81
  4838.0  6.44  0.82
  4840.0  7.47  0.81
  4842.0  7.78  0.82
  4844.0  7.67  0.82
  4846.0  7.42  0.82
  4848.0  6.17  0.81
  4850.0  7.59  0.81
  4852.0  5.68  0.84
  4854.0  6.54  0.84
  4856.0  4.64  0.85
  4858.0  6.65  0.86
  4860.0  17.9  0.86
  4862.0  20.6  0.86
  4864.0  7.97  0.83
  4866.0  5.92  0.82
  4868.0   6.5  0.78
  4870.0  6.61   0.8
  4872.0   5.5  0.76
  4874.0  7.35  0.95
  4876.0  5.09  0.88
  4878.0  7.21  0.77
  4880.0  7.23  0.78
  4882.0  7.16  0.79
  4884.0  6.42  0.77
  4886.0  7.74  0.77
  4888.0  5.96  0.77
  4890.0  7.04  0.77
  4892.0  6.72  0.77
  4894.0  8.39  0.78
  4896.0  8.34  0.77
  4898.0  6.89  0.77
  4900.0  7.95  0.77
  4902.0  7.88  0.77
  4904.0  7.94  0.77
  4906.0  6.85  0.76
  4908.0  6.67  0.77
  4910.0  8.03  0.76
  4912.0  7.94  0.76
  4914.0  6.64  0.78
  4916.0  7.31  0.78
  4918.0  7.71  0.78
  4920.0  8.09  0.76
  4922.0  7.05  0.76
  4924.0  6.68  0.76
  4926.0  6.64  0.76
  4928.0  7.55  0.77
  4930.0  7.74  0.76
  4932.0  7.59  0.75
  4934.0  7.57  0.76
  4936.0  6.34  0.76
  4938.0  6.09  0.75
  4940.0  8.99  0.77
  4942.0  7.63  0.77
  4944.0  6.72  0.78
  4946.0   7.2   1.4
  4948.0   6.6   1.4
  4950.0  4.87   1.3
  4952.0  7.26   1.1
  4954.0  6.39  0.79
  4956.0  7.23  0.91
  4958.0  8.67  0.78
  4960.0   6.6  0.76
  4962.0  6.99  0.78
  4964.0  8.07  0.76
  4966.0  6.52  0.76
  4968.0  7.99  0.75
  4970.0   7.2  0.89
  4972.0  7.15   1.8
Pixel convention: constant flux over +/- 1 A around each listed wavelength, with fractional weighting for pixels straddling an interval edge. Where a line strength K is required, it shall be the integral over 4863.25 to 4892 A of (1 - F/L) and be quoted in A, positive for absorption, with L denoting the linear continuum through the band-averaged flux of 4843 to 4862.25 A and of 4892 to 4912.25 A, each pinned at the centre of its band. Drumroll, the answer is 5.1 A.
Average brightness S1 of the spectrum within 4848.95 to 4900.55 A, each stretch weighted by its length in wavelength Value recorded 7.75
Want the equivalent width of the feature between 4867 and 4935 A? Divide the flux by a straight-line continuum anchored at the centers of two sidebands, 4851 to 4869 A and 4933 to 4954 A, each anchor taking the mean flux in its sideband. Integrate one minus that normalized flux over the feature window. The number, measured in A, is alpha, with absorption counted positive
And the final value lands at 6.9 A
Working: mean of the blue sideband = 9.16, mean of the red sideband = 6.9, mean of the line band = 7.18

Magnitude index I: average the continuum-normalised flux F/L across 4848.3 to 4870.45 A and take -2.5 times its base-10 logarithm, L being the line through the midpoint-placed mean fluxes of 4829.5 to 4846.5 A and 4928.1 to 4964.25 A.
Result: -0.18 mag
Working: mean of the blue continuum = 7.46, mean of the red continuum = 7.13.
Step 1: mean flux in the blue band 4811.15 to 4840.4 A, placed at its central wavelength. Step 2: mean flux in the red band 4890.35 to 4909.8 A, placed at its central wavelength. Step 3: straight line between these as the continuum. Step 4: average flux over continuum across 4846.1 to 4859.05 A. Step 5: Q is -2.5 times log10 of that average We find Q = 0.19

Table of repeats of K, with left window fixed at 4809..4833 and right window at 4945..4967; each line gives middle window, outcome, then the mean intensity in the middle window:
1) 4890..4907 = -0.9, 7.59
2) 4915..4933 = -0.7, 7.37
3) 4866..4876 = 1.4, 6.29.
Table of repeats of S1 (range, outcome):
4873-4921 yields 7.27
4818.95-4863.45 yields 8.21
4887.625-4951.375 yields 7.25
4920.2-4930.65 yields 7.18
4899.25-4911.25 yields 7.55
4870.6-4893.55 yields 6.71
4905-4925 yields 7.3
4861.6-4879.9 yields 7.63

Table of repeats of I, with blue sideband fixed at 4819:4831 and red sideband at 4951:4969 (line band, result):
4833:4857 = 0.062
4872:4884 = 0.110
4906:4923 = -0.008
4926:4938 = 0.020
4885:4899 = 0.010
